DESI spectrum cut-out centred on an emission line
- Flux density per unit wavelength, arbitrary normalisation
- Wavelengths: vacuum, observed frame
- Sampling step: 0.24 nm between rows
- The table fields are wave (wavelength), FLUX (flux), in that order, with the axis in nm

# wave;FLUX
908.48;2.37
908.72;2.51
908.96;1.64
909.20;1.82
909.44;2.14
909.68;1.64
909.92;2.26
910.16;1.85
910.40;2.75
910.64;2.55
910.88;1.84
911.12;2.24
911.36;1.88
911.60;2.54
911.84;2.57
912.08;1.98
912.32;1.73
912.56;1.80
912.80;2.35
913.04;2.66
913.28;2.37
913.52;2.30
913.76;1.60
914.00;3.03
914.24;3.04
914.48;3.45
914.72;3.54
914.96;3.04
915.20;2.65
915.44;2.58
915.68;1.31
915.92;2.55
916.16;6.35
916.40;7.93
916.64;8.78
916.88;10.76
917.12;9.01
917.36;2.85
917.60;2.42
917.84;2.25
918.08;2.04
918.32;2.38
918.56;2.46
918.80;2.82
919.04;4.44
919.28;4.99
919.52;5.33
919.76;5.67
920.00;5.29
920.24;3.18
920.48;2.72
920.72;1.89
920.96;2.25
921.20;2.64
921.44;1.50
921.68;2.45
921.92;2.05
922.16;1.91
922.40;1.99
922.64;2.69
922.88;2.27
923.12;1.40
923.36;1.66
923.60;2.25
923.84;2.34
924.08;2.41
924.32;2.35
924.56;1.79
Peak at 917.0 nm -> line H-alpha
